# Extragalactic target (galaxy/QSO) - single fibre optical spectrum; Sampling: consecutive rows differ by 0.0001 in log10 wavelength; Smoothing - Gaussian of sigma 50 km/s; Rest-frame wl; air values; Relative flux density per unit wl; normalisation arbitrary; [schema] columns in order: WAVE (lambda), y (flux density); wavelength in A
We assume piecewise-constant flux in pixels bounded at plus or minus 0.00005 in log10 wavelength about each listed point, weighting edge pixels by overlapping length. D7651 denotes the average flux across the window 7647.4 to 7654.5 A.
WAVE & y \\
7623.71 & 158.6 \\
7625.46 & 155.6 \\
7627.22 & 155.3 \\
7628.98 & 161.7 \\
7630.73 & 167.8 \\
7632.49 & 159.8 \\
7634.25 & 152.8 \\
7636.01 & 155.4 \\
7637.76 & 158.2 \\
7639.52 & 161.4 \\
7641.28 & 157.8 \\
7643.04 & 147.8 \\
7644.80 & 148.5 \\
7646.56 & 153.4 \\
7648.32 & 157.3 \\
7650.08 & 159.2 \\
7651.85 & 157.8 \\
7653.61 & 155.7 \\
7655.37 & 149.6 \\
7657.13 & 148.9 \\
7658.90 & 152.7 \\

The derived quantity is 157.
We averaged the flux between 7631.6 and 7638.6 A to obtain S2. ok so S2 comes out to 157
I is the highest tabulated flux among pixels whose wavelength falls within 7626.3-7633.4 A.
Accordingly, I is 167.8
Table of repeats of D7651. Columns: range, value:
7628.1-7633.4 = 163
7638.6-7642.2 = 159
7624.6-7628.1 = 155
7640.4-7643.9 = 153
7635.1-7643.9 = 156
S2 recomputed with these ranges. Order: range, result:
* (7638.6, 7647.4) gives 154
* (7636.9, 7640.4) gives 160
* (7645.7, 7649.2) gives 155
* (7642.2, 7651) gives 153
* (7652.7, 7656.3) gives 153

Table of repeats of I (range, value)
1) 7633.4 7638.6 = 158.2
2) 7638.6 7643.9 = 161.4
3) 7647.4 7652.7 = 159.2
